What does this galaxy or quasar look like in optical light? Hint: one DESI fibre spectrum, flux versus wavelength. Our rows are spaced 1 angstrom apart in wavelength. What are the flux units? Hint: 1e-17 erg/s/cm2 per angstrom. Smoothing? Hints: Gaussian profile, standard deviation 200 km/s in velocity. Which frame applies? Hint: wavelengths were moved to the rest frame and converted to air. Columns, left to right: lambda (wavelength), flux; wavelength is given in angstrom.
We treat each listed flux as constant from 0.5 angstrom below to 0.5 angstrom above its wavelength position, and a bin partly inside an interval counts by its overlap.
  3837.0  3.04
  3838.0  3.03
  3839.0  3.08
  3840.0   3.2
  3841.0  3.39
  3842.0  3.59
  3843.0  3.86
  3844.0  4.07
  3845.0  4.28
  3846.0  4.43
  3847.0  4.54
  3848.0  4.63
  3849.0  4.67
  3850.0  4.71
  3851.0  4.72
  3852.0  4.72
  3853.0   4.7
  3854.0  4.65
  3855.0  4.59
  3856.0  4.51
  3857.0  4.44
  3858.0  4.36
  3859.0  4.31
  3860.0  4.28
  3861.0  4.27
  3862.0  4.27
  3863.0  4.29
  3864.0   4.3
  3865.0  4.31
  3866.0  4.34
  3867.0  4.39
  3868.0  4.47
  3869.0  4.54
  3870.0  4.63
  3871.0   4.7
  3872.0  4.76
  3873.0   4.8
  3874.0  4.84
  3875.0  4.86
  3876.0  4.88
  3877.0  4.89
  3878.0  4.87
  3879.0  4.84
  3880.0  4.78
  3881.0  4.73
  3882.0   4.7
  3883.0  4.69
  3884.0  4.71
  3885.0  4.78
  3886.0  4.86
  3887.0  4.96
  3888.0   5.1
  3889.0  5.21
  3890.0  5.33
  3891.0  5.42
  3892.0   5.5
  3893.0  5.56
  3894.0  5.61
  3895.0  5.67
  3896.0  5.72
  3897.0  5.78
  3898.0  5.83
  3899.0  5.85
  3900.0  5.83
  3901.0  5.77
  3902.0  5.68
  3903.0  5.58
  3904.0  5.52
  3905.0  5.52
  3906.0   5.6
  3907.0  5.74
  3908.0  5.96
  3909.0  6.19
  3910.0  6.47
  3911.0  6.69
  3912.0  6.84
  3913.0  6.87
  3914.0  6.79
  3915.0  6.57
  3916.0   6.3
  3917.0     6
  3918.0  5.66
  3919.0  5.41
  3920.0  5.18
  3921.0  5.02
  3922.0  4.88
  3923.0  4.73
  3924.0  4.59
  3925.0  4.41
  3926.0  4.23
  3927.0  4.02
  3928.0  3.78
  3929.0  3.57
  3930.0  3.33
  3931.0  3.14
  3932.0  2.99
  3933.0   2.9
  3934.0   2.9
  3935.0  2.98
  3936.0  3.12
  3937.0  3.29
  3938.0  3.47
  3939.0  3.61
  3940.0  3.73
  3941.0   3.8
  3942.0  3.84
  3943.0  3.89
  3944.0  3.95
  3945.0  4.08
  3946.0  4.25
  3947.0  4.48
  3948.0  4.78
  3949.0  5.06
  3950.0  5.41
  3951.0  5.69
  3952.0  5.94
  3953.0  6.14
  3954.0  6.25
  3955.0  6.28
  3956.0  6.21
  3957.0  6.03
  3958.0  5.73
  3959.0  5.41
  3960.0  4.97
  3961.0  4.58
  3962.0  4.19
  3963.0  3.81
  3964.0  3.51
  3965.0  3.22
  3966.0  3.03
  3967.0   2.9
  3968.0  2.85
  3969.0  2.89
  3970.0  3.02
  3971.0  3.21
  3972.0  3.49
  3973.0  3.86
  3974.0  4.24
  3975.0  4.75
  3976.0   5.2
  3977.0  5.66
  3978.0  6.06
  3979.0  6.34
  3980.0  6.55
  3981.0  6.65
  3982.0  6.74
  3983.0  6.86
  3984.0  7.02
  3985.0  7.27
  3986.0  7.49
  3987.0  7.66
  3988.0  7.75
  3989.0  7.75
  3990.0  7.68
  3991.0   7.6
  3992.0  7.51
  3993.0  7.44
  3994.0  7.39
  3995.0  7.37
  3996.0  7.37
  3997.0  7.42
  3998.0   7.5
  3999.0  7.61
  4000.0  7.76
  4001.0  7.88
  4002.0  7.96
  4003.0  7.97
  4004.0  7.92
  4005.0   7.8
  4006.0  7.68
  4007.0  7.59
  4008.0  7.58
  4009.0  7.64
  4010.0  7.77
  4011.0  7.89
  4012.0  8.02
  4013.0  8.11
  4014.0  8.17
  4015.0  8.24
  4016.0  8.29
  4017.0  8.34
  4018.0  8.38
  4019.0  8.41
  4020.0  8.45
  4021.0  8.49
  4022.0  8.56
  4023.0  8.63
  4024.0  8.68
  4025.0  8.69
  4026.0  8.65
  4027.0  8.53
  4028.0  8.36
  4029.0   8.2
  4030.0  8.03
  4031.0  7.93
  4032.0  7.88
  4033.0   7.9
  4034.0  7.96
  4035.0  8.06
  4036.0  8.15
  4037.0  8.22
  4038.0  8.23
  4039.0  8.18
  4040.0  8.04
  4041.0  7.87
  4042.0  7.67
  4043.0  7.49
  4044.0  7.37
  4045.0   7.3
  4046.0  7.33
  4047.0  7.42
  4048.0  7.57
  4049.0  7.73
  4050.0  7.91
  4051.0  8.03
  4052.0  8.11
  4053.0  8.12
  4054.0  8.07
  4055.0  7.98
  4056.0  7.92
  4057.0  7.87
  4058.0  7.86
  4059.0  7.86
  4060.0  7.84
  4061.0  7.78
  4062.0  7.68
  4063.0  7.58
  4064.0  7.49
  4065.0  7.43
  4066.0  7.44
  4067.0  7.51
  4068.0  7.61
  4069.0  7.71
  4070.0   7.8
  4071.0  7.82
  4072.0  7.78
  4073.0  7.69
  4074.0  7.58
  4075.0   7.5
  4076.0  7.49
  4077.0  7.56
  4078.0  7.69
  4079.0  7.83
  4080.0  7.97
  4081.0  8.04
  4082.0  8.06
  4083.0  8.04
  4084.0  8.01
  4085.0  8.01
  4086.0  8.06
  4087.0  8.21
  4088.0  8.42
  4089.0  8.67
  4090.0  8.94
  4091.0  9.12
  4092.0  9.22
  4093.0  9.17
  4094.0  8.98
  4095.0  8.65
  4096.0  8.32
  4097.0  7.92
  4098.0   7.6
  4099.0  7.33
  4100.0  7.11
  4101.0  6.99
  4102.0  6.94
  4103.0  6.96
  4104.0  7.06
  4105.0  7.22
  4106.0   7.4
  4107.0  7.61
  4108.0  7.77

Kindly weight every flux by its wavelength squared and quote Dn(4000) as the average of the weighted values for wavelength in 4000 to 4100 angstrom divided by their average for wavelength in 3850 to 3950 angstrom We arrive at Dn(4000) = 1.8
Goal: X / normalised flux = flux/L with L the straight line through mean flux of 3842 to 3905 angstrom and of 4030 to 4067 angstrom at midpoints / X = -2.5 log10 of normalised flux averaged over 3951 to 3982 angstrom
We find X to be 0.31 mag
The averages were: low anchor 4.85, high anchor 7.81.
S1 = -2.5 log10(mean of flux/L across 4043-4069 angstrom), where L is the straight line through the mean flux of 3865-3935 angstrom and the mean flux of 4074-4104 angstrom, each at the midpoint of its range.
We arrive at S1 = -0.03 mag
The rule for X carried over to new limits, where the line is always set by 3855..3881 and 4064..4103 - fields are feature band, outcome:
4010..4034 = -0.19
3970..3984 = 0.18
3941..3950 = 0.31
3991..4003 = -0.15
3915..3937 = 0.26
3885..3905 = -0.11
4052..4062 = -0.06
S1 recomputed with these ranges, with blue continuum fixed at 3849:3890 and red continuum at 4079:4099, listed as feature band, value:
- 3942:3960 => 0.157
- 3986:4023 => -0.138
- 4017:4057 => -0.084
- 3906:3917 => -0.189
